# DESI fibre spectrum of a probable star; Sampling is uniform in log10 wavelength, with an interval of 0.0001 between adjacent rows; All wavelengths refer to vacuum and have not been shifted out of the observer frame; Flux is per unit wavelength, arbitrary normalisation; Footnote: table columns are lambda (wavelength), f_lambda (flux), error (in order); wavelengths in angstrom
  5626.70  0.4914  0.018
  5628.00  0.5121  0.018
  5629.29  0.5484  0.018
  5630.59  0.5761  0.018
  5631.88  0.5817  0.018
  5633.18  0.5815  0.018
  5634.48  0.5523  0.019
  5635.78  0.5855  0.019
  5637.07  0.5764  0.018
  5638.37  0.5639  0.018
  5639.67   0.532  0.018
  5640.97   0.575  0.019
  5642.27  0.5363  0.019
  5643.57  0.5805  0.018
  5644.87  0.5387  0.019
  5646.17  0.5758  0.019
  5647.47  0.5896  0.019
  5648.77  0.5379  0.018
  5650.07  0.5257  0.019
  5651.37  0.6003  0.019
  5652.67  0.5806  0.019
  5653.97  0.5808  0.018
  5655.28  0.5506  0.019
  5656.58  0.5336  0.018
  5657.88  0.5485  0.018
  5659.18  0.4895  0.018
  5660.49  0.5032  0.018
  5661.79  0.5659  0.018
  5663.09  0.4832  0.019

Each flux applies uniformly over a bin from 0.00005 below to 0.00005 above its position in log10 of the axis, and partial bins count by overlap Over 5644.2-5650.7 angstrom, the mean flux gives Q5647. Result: 0.554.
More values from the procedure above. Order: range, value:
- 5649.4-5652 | 0.563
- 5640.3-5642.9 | 0.555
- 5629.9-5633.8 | 0.579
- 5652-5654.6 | 0.582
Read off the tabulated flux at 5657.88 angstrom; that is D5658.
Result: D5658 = 0.5485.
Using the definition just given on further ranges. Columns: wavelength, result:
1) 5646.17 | 0.5758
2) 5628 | 0.5121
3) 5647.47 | 0.5896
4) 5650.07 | 0.5257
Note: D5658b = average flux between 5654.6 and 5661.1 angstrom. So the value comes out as 0.525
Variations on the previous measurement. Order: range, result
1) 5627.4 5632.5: 0.556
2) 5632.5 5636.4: 0.572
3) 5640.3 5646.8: 0.561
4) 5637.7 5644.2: 0.557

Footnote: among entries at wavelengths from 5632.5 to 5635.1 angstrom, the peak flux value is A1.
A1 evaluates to 0.5815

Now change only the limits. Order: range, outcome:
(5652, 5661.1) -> 0.5808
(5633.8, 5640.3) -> 0.5855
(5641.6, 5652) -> 0.6003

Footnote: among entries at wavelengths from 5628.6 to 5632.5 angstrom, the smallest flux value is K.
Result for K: 0.5484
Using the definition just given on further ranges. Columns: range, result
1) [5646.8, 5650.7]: 0.5257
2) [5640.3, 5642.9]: 0.5363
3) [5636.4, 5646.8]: 0.532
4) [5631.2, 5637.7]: 0.5523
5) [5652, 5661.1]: 0.4895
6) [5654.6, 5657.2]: 0.5336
